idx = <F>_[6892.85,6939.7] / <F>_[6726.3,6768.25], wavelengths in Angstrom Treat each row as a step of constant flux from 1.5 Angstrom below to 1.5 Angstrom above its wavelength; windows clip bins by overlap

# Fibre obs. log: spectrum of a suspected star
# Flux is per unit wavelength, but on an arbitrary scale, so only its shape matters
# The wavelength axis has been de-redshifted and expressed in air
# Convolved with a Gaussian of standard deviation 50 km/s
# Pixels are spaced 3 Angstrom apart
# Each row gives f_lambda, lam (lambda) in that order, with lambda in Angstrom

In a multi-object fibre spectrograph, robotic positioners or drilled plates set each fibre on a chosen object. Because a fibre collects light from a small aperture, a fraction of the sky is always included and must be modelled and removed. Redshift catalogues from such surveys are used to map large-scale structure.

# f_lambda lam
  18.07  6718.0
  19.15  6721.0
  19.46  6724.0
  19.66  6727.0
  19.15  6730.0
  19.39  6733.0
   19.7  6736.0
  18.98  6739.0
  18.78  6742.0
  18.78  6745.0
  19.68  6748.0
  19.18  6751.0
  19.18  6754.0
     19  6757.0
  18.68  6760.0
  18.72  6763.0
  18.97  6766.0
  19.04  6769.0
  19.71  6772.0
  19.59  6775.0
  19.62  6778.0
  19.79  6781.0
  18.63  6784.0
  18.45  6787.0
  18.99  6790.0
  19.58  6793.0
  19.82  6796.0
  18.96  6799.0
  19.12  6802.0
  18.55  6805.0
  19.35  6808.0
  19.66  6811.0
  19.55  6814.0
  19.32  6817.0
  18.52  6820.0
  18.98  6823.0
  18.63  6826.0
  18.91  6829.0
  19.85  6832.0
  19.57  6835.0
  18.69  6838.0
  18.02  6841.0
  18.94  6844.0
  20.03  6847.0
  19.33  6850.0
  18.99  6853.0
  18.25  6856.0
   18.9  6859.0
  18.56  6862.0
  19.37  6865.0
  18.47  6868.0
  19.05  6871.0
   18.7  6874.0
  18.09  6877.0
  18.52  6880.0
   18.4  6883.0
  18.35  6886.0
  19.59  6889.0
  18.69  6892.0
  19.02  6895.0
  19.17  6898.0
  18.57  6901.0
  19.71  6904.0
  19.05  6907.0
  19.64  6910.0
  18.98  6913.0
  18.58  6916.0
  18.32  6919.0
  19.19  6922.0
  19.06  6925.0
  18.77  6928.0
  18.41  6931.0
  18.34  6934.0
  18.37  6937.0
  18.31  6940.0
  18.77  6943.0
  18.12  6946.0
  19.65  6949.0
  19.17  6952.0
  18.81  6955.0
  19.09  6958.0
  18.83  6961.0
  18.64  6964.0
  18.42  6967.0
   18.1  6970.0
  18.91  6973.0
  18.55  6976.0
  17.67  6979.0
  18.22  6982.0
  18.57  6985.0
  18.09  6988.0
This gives 1.0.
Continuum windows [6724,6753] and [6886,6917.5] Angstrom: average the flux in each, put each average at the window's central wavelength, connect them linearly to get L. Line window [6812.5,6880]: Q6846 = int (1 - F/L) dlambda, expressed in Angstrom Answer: 0.71 Angstrom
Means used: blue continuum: 19.3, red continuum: 19.1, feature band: 18.9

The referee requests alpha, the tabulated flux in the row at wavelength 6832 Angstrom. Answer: 19.85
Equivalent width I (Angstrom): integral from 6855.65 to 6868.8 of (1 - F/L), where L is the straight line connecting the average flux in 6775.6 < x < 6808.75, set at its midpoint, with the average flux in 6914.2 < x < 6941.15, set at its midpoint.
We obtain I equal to 0.1 Angstrom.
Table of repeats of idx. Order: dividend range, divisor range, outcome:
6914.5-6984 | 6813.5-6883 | 0.99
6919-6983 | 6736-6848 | 0.97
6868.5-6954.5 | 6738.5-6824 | 0.98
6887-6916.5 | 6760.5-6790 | 1.00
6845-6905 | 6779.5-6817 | 0.98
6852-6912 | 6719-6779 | 0.98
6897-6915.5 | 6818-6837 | 1.00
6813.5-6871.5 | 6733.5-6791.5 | 0.99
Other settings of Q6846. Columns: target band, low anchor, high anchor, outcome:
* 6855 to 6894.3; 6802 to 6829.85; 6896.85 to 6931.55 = 0.63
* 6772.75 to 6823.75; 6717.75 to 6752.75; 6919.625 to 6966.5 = -0.40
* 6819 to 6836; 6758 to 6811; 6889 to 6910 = 0.06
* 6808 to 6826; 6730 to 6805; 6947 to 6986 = -0.12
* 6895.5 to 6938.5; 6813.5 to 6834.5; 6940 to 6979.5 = -0.12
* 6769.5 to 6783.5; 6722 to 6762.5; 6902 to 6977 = -0.32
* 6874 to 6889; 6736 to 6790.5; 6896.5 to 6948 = 0.30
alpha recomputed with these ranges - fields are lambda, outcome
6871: 19.05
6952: 19.17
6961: 18.83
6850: 19.33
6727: 19.66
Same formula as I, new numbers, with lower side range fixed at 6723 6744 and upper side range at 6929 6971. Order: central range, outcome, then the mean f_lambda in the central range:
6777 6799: -0.1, 19.2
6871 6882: 0.2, 18.5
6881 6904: -0.1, 18.9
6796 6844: -0.1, 19.1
